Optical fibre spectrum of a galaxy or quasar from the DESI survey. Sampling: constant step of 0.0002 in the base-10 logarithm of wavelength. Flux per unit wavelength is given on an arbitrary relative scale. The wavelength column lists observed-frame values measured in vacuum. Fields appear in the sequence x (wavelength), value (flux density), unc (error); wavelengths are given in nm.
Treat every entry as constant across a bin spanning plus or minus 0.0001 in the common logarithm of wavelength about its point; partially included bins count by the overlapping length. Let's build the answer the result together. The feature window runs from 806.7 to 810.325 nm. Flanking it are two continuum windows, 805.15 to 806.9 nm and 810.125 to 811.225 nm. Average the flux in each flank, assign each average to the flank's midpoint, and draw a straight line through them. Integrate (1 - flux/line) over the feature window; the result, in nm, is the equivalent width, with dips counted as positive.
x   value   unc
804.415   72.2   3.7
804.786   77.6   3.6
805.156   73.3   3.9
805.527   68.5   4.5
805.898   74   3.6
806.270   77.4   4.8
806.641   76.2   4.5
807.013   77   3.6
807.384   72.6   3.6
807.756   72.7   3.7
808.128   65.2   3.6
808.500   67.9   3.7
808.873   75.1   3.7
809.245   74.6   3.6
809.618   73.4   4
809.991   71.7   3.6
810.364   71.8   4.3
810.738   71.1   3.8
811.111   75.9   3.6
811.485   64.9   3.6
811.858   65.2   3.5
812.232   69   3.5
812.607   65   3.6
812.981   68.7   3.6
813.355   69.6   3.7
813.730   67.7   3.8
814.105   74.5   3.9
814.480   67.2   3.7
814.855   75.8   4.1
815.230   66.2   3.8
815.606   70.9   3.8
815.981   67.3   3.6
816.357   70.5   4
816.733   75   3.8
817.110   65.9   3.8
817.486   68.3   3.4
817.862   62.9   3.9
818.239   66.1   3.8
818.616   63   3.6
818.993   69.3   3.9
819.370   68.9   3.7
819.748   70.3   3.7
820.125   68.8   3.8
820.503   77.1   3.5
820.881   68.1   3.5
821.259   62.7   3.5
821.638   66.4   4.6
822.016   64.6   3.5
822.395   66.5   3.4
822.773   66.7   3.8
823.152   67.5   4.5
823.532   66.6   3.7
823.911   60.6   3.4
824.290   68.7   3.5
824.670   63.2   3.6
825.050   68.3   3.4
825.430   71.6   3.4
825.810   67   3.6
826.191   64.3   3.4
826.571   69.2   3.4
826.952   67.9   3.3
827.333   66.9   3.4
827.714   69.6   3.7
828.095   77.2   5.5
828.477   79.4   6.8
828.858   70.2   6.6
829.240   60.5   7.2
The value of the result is 0.046 nm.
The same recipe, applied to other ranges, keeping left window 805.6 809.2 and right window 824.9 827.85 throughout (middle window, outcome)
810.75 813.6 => 0.131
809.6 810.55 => 0.003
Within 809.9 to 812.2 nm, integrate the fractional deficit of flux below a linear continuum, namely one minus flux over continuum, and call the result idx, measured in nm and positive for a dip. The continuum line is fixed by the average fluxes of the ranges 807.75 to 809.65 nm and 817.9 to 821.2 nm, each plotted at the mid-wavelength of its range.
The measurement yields 0.021 nm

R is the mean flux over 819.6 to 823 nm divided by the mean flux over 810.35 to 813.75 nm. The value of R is 0.99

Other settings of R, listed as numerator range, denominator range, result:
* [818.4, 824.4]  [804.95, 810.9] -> 0.92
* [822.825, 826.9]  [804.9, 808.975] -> 0.92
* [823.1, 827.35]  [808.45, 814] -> 0.95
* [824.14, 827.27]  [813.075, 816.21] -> 0.97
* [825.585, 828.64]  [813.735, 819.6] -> 1.02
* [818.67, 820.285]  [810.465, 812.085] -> 0.99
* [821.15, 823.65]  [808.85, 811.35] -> 0.90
